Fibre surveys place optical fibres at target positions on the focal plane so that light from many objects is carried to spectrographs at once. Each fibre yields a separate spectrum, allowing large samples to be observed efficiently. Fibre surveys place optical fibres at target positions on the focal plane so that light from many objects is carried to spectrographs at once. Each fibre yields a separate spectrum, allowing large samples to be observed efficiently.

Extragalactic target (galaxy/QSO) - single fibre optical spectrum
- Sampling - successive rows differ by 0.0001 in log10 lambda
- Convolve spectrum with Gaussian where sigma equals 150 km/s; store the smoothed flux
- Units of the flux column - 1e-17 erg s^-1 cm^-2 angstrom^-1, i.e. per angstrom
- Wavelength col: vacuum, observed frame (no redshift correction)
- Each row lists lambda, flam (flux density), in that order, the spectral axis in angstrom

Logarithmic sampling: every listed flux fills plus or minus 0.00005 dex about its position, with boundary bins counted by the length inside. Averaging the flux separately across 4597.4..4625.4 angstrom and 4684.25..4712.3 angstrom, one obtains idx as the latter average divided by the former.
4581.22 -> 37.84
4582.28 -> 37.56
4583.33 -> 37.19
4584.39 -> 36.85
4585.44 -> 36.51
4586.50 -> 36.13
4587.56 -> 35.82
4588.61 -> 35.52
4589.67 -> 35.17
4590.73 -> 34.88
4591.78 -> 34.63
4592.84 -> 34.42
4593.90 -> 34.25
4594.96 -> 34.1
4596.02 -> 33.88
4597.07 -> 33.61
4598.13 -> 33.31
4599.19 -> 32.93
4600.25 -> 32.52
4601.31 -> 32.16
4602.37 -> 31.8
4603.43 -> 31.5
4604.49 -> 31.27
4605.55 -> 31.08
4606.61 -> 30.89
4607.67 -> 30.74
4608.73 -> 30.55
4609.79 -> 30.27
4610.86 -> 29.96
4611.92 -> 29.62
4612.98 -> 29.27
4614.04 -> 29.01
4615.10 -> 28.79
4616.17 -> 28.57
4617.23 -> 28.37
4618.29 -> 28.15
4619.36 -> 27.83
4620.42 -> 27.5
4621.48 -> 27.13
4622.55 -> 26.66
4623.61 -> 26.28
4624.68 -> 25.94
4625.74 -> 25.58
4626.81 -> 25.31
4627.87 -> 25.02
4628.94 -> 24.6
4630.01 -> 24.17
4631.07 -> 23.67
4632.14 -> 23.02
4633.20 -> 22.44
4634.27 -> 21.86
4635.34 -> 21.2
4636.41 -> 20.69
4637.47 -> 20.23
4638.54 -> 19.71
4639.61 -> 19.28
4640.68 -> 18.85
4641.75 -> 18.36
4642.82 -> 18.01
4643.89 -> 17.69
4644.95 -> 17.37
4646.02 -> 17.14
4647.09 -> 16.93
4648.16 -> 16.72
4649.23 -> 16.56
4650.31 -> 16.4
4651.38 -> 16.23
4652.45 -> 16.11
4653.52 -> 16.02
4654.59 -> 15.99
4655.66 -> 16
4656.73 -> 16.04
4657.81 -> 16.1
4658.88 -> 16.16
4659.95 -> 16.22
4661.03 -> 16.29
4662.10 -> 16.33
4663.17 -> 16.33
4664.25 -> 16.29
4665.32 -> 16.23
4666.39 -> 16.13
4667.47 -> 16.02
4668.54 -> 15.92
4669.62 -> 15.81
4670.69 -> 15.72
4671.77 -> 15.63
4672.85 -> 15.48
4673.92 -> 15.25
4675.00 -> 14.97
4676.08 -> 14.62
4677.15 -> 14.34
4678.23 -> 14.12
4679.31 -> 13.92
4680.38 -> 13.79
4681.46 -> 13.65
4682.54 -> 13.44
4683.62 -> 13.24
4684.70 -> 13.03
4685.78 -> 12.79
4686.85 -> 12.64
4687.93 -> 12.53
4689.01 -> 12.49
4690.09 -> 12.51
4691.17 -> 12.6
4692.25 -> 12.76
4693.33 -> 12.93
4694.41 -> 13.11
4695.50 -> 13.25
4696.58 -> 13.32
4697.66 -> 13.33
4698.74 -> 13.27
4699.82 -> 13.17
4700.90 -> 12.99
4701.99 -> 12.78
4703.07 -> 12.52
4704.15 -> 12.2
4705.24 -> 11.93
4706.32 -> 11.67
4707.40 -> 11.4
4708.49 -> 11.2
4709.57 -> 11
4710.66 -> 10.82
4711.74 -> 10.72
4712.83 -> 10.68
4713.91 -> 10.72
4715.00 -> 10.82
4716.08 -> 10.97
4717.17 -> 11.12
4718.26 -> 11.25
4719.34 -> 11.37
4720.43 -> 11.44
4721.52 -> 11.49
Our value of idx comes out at 0.42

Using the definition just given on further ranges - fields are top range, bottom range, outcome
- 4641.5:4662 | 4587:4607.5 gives 0.50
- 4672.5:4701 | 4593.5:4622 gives 0.44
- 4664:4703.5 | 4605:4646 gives 0.56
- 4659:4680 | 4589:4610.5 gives 0.48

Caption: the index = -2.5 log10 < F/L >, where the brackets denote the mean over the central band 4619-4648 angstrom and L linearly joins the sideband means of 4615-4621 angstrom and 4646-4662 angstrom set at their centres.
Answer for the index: 0.05 mag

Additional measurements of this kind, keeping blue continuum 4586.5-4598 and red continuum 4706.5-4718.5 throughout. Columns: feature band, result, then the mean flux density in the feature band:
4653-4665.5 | 0.31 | 16.2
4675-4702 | 0.18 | 13.3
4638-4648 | 0.34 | 18.1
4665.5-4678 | 0.23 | 15.4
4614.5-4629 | 0.08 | 26.9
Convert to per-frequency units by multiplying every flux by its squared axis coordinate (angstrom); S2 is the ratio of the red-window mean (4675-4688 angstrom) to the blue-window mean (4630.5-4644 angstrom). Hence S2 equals 0.68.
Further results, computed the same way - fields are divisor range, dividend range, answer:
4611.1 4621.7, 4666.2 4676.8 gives 0.56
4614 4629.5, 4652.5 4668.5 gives 0.61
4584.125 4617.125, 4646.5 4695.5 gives 0.47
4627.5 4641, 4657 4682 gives 0.72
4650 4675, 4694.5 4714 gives 0.77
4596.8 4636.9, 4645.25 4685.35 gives 0.57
